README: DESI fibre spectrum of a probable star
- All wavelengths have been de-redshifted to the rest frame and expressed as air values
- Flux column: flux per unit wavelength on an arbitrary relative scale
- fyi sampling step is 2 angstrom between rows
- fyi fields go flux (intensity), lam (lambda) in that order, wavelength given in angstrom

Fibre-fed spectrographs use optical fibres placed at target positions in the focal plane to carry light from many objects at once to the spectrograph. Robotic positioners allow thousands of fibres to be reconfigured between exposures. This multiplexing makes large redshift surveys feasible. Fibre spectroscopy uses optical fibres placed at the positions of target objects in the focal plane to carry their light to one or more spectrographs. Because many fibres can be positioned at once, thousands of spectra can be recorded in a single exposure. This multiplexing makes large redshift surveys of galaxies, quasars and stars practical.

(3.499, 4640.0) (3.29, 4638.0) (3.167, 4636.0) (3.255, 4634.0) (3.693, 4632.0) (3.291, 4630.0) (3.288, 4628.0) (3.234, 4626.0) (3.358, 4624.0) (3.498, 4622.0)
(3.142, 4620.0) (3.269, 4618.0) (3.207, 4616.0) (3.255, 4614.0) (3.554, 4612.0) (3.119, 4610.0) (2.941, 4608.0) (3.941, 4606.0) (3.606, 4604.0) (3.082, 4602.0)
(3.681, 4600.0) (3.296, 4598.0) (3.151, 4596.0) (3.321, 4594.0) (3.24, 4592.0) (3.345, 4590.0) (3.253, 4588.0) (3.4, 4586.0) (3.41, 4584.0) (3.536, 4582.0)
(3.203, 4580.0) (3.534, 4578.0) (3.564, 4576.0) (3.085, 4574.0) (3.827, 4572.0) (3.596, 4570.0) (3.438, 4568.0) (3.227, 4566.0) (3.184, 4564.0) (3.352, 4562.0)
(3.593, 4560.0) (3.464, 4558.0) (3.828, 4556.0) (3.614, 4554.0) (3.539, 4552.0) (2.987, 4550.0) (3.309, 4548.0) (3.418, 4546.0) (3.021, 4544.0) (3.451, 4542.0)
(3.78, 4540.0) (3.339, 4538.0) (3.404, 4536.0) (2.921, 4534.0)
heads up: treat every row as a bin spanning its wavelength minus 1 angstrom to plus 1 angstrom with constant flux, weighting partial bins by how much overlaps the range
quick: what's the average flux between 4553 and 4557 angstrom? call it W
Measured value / 3.72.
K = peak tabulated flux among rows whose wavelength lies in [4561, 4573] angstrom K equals 3.827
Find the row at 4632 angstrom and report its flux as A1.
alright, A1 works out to 3.693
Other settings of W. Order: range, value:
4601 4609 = 3.39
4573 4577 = 3.32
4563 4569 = 3.28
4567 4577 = 3.5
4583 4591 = 3.35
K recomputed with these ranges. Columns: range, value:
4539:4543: 3.78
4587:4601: 3.681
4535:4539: 3.404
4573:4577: 3.564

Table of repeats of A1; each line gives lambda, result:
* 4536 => 3.404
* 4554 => 3.614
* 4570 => 3.596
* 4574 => 3.085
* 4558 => 3.464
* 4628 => 3.288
